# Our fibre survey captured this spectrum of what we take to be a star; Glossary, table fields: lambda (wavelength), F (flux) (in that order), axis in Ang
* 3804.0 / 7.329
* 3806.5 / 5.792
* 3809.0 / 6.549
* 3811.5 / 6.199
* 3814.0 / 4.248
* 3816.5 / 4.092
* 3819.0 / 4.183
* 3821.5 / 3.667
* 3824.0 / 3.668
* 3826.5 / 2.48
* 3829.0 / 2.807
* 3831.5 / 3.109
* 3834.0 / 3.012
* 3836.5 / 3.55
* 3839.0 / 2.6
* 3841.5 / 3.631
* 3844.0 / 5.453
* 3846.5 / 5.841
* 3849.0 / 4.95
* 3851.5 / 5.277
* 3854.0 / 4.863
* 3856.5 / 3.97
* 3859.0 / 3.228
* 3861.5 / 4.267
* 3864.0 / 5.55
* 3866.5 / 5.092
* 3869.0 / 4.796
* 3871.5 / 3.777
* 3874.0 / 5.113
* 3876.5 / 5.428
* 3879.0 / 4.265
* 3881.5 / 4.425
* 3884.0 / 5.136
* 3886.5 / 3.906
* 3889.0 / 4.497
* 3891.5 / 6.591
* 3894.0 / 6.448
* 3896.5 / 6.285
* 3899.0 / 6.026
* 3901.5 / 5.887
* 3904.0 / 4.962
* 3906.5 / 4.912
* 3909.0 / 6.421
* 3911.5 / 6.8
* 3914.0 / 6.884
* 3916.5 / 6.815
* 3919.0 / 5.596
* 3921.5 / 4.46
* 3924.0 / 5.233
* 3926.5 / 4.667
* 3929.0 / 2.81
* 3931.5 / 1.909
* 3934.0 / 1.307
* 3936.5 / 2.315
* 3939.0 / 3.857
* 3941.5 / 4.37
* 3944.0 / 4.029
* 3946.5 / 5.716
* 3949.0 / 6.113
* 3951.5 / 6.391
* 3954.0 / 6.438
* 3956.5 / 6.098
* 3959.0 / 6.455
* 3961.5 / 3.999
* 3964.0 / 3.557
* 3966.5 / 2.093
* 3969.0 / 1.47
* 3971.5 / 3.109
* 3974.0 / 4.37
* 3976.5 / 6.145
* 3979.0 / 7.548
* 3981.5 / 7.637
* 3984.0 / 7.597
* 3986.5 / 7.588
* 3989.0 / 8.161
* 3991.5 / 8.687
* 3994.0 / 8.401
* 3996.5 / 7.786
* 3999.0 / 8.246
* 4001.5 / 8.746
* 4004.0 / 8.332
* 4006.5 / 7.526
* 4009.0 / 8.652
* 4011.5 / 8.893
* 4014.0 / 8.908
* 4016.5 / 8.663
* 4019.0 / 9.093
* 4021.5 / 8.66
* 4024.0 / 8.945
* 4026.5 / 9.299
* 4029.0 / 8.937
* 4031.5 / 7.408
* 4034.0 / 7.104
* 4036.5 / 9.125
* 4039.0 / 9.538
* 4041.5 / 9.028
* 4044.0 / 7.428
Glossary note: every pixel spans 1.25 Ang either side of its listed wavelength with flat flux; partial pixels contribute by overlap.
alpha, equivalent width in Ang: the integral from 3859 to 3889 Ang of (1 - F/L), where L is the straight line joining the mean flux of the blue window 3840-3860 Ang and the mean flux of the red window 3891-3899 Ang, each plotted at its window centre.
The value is 4.9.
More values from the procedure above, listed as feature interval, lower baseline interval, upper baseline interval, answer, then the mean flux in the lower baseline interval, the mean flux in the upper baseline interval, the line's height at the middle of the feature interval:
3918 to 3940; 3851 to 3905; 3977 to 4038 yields 9.5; 4.99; 8.31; 6.3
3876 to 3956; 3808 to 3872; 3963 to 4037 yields 9.0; 4.26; 7.35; 5.73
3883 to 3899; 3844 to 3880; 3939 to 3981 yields -2.4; 4.77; 4.89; 4.81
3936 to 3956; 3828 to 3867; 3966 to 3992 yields 1.6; 4.19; 5.88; 5.46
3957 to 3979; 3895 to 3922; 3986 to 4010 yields 9.7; 5.96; 8.23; 7.47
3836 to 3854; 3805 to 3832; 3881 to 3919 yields 1.0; 4.31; 5.75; 4.78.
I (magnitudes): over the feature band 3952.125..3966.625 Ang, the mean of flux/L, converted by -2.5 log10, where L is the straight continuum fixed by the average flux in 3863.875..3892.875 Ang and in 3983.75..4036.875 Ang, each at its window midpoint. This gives 0.35 mag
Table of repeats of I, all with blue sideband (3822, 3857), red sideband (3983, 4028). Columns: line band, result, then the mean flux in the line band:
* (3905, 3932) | 0.16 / 5.23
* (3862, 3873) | -0.02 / 4.77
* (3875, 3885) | 0.05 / 4.81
